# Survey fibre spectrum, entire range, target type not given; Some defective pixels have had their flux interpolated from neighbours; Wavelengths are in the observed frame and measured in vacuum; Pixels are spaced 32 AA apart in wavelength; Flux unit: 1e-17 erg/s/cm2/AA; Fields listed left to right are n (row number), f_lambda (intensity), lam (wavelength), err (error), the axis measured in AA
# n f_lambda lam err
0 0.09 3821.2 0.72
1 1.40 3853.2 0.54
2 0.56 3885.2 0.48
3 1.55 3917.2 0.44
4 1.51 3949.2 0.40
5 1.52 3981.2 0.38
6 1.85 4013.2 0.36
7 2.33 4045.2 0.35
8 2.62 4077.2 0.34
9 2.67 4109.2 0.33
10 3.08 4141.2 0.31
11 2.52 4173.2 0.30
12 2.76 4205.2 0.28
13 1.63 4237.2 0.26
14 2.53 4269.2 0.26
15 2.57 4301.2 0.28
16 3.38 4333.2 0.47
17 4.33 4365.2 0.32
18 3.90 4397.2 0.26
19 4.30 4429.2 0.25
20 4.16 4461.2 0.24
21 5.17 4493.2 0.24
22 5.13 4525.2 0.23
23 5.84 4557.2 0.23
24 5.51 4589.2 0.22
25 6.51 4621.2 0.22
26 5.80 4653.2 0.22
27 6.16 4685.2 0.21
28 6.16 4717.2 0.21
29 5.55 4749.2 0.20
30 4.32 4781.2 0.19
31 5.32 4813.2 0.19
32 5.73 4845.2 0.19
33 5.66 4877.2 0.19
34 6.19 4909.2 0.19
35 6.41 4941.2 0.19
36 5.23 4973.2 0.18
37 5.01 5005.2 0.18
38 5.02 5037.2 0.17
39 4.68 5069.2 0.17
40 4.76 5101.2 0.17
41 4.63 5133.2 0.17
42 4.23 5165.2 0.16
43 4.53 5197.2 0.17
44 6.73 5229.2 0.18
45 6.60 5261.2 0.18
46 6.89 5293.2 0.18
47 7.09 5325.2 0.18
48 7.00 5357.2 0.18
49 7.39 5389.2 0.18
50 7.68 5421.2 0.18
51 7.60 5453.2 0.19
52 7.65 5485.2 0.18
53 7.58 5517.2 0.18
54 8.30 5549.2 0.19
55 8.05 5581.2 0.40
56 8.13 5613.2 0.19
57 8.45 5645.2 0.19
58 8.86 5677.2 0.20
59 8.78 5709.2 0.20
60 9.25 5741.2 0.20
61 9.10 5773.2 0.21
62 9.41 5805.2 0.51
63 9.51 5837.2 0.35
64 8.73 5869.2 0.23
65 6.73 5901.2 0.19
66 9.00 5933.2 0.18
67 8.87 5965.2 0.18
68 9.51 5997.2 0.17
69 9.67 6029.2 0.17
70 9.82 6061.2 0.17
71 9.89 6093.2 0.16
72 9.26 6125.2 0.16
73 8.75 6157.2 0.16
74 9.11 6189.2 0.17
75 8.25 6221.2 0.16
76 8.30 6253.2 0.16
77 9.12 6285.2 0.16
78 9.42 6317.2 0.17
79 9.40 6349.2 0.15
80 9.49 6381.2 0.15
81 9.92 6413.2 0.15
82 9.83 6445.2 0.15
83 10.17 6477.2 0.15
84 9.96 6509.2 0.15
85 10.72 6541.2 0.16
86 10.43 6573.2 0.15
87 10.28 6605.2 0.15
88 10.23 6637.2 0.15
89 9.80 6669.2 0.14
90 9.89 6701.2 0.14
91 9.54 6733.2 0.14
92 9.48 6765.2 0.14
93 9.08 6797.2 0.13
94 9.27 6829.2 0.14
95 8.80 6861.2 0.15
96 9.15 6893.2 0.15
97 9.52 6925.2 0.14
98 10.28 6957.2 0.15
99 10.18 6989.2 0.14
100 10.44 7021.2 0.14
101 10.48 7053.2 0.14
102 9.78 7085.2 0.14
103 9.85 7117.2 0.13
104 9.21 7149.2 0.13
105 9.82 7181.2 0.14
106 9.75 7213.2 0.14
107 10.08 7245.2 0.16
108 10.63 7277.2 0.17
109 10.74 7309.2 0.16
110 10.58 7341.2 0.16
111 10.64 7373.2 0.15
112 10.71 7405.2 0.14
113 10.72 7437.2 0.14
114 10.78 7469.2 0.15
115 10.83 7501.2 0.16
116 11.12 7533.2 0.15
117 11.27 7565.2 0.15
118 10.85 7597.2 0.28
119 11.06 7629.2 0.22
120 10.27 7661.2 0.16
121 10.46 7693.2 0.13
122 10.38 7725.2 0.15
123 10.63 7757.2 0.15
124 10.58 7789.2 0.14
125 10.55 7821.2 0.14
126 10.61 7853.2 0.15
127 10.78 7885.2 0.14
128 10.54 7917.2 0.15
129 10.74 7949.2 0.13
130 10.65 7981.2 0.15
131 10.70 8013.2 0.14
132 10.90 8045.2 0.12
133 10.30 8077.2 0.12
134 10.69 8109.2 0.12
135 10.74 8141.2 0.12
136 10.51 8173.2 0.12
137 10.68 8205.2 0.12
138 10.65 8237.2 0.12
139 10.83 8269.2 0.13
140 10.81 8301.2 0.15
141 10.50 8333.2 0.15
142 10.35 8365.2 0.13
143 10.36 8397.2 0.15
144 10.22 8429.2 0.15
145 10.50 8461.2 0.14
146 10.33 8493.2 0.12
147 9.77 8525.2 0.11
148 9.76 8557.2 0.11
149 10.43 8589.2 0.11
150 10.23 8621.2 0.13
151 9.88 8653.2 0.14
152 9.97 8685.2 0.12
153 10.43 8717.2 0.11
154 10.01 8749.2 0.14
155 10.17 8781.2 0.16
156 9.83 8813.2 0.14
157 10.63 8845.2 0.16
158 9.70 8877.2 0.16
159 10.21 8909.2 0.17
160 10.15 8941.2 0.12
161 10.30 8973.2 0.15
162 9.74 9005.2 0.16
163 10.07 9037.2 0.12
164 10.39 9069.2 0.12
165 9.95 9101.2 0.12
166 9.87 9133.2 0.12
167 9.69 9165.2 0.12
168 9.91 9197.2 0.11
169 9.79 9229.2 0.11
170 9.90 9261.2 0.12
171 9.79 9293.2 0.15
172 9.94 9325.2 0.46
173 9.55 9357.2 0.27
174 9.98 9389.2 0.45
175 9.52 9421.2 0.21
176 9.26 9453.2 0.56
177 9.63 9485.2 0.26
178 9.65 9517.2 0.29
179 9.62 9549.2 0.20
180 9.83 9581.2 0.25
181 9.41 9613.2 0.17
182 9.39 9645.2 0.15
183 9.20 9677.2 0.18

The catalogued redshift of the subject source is 0.000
